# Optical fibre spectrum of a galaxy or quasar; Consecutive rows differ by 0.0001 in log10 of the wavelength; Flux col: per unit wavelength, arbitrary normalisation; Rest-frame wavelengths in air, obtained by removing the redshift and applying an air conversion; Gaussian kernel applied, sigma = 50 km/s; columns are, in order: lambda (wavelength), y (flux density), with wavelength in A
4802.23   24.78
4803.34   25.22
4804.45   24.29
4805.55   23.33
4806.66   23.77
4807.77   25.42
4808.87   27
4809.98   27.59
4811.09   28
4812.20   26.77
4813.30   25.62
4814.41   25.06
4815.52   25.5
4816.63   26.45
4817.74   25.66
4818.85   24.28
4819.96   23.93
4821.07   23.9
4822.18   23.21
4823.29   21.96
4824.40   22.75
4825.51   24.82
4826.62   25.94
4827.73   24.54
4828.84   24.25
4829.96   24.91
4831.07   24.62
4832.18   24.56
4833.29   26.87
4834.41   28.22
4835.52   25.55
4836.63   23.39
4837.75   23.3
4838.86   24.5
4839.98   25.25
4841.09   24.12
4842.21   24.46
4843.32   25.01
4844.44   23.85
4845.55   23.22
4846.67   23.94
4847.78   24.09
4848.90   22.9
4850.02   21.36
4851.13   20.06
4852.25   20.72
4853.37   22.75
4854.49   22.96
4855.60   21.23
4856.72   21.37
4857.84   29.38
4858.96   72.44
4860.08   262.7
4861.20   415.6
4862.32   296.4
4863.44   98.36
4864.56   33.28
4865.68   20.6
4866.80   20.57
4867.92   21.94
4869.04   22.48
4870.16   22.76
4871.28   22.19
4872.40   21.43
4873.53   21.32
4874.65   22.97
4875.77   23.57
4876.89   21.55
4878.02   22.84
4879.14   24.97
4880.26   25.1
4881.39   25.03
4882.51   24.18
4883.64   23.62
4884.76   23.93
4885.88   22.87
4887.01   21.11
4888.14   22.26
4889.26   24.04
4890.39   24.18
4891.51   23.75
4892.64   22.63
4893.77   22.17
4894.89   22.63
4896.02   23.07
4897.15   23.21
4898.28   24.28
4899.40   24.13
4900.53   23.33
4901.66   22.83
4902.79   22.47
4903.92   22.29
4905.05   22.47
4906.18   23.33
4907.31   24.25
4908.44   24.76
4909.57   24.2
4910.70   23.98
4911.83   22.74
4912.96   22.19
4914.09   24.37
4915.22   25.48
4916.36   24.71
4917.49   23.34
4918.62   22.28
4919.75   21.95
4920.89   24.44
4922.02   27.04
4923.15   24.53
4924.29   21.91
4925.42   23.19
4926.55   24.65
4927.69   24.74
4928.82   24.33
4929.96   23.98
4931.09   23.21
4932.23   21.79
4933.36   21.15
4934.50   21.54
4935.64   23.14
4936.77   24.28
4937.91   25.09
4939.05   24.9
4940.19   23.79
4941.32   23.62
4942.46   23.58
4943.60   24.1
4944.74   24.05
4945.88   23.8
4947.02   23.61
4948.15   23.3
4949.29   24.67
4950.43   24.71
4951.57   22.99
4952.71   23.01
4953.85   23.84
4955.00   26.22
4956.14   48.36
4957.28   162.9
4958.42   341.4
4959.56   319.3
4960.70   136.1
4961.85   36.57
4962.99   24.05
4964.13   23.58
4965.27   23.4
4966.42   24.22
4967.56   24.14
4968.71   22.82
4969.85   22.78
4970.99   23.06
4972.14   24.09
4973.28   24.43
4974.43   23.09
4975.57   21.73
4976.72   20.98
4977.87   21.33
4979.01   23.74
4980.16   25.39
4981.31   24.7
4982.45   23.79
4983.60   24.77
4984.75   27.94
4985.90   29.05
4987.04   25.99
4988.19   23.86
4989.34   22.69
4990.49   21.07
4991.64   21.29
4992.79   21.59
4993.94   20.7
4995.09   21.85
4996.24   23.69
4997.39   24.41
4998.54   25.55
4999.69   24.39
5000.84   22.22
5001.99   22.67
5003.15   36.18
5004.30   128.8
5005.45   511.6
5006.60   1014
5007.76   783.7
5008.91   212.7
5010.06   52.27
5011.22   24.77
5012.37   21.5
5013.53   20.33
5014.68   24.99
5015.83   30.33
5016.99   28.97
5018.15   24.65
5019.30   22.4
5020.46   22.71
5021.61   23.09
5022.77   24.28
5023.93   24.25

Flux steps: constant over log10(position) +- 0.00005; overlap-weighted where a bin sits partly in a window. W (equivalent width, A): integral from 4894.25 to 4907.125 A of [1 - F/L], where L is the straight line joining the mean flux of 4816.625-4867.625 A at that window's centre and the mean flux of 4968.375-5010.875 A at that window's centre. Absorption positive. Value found 8.3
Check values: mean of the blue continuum 46.6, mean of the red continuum 93.4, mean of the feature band 23.1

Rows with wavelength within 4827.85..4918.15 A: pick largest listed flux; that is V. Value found 415.6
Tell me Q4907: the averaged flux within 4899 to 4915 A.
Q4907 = 23.4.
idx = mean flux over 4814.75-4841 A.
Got 24.7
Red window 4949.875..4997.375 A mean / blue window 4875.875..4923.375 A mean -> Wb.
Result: 1.93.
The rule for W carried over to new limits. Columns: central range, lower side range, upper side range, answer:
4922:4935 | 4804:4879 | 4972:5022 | 8.2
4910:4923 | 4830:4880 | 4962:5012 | 8.1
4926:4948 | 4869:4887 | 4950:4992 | 8.7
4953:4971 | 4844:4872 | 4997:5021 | 5.9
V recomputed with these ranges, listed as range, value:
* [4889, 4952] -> 27.04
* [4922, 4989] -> 341.4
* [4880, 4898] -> 25.1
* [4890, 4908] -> 24.28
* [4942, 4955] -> 26.22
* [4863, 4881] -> 98.36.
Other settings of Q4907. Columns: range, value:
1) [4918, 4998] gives 36.5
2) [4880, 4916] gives 23.5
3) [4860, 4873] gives 98.7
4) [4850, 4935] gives 36.8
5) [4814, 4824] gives 24.4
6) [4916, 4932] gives 23.8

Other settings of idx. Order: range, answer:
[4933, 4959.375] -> 48.9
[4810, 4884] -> 39.6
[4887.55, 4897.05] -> 23.1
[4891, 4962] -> 38.1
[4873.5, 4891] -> 23.4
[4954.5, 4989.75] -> 53.2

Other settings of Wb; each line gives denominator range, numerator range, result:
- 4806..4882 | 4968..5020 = 2.06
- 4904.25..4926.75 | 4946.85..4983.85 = 2.17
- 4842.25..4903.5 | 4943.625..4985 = 1.16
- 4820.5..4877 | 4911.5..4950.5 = 0.54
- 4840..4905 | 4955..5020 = 2.08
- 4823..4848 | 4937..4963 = 2.59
